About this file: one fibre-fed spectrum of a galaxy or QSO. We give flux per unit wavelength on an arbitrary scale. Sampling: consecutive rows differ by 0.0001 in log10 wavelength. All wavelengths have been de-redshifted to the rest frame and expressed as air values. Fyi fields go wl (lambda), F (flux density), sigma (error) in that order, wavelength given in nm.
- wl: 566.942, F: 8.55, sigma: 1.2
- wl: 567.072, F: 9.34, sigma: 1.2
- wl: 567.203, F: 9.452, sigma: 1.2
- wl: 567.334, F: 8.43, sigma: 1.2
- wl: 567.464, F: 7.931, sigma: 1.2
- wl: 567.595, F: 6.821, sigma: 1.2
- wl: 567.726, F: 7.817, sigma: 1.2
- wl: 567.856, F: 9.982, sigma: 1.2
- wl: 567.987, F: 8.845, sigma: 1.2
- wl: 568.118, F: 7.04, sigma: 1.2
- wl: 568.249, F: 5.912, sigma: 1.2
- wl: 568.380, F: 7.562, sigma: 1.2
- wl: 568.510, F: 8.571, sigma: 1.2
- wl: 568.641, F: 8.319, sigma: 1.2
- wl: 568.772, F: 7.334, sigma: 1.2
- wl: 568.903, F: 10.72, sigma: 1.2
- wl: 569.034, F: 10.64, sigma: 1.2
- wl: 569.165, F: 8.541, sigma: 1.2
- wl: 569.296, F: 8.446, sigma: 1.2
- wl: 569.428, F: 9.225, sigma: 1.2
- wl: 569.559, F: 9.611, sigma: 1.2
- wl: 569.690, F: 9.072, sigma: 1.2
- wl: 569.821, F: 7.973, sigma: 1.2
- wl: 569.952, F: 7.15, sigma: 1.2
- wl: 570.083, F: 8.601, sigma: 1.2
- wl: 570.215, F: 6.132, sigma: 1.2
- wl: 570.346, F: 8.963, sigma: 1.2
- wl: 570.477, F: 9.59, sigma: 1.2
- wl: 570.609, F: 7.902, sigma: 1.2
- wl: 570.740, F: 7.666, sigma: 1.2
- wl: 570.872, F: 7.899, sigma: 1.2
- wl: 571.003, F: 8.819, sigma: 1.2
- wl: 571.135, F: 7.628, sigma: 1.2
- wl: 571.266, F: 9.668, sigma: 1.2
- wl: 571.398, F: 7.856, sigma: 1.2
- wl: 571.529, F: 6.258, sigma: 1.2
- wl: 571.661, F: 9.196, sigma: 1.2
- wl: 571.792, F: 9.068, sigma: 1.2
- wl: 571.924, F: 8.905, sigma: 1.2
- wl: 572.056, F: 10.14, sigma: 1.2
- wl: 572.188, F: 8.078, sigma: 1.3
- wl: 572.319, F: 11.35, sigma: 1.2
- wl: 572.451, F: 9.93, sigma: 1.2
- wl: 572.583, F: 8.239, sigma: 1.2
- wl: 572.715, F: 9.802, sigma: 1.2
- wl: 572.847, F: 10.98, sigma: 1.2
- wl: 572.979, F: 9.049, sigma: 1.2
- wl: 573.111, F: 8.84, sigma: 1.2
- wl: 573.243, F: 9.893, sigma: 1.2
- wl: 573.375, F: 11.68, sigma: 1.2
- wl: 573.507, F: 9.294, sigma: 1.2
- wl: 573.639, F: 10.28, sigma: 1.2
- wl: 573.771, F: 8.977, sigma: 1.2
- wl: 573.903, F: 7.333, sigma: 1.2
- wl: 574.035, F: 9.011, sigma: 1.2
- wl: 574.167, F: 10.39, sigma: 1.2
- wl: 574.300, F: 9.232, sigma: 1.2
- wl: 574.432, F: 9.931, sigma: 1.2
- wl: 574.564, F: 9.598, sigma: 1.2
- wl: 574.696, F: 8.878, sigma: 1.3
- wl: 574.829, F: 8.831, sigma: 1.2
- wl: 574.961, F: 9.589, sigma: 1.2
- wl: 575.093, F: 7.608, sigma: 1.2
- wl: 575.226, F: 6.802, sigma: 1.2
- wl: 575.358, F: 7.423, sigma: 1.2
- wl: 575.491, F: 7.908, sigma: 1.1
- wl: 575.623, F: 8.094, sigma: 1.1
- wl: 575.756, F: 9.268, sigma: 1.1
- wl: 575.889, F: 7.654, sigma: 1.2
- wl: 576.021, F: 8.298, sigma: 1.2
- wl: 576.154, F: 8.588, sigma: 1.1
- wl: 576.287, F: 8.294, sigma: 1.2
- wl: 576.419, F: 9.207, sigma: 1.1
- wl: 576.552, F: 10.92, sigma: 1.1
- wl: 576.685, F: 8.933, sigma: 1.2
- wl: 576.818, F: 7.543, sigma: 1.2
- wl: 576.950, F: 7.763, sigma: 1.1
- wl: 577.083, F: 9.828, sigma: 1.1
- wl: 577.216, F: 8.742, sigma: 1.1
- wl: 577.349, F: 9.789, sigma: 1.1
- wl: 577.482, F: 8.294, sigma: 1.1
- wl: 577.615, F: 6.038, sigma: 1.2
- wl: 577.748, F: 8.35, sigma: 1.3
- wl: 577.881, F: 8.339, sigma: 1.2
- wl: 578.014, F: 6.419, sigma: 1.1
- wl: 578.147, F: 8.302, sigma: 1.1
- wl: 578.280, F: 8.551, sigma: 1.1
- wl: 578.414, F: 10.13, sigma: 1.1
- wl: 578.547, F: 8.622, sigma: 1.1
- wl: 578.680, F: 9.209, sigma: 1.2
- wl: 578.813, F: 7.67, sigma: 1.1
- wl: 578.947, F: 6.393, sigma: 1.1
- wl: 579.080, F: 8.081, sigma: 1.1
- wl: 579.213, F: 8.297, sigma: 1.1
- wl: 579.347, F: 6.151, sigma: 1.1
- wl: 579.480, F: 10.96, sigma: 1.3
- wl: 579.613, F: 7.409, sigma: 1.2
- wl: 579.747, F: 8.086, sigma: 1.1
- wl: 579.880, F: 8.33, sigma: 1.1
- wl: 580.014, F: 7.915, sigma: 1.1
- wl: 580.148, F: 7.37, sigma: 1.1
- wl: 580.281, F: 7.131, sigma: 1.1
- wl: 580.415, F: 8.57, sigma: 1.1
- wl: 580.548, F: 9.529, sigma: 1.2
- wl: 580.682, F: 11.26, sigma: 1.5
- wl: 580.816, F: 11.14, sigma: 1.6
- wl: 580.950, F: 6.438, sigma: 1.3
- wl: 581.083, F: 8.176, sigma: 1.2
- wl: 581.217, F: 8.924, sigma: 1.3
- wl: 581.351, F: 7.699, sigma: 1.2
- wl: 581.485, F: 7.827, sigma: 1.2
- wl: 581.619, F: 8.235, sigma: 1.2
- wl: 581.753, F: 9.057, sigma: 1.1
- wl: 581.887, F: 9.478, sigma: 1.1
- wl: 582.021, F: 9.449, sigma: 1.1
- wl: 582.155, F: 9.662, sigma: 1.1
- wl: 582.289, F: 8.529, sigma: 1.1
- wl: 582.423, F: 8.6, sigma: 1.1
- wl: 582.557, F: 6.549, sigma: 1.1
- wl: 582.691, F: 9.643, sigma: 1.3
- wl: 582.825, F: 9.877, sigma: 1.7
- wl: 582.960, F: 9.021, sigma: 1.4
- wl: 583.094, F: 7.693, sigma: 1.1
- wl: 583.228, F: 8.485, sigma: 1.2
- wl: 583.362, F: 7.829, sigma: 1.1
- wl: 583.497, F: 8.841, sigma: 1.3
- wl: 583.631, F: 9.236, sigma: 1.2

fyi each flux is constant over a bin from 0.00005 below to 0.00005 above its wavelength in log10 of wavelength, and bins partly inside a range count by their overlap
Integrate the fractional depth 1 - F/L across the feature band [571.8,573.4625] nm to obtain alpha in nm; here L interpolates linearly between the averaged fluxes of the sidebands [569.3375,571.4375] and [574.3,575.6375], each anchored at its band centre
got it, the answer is -0.25 nm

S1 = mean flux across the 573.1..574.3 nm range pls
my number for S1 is 9.54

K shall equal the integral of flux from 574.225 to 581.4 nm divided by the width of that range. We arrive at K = 8.46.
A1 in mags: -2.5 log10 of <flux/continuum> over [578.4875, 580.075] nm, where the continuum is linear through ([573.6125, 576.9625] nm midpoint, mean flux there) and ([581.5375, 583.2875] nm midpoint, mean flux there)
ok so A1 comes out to 0.08 mag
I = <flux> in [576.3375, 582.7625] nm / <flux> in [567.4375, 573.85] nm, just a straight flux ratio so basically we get 1.0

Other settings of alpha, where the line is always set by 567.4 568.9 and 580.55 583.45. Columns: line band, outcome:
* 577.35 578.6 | 0.05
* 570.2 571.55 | -0.01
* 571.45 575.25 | -0.45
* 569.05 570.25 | -0.06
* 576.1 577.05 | -0.04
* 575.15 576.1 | 0.05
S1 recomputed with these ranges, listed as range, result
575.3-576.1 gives 8.12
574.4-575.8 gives 8.49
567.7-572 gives 8.4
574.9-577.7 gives 8.41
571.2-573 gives 9.18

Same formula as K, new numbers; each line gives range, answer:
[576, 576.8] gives 8.98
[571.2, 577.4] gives 9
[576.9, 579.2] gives 8.27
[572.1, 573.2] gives 9.55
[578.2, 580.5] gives 8.18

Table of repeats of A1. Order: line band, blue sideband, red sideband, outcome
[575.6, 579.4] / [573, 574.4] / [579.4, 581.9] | 0.08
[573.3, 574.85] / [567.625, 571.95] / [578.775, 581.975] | -0.14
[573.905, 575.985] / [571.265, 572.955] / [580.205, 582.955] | 0.05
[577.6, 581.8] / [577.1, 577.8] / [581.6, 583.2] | 0.04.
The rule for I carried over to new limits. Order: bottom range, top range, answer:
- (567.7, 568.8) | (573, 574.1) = 1.18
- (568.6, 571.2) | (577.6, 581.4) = 0.97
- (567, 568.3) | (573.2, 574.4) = 1.17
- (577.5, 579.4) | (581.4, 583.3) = 1.10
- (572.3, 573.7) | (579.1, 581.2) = 0.86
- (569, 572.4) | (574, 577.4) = 1.02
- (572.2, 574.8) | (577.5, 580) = 0.84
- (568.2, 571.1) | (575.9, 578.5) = 1.02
